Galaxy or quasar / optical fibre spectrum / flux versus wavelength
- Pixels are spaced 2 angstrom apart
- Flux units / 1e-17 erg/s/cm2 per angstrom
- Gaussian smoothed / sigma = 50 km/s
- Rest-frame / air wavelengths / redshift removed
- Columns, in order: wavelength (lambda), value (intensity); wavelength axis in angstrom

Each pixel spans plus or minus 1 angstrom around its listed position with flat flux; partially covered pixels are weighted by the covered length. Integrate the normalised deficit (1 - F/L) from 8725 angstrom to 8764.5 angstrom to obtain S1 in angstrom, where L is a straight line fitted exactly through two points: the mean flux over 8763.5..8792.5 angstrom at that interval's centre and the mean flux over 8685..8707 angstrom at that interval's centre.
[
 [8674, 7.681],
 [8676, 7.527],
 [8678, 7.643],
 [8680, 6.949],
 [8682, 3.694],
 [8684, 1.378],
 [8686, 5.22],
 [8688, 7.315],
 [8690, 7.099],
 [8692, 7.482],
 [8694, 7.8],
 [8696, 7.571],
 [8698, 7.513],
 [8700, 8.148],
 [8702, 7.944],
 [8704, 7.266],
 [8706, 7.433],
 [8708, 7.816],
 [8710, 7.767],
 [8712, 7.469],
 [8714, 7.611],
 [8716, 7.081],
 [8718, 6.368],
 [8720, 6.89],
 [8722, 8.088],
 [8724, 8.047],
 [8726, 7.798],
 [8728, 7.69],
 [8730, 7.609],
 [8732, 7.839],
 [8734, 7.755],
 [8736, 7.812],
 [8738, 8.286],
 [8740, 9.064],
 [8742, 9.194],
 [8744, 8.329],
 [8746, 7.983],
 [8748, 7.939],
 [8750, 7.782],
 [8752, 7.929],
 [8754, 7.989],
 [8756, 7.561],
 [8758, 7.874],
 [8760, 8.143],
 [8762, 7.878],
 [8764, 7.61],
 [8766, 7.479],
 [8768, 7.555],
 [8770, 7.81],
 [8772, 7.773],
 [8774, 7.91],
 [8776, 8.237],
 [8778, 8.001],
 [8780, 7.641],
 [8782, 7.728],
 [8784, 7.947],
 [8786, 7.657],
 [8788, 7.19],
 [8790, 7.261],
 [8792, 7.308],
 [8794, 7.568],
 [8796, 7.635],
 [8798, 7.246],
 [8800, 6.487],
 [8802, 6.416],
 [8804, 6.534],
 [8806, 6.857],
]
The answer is -2.4 angstrom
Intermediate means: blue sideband 7.34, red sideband 7.68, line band 8.01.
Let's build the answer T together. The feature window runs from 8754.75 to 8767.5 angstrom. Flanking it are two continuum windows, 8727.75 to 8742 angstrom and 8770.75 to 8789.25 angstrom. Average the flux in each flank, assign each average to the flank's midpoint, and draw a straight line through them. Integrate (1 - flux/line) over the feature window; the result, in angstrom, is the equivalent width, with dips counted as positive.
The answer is 0.26 angstrom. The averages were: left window 8.11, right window 7.78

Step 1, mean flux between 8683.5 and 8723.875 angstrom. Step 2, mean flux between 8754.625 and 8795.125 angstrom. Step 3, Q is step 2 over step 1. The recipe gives 1.1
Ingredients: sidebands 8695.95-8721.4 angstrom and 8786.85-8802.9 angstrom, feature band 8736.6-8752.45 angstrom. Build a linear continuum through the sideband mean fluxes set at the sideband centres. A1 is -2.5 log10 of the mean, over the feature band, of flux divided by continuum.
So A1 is -0.14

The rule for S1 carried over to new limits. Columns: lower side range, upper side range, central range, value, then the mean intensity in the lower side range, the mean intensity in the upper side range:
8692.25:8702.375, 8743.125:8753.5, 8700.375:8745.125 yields 0.52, 7.76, 7.99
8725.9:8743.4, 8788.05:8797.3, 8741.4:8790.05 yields -0.68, 8.14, 7.41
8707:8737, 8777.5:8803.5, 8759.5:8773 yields -0.54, 7.58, 7.36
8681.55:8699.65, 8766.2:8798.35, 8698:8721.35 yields -3.21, 6.27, 7.66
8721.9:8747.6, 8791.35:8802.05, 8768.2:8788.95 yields -0.95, 8.11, 7.17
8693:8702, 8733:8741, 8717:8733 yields 1.09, 7.78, 8.23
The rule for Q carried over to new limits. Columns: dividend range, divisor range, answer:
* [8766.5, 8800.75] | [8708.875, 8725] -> 1.02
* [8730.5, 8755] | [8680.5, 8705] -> 1.24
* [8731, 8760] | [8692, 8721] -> 1.08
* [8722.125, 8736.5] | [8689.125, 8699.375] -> 1.04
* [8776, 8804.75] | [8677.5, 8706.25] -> 1.11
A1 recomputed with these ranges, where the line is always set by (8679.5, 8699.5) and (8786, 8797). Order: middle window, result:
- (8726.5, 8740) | -0.175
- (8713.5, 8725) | -0.118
